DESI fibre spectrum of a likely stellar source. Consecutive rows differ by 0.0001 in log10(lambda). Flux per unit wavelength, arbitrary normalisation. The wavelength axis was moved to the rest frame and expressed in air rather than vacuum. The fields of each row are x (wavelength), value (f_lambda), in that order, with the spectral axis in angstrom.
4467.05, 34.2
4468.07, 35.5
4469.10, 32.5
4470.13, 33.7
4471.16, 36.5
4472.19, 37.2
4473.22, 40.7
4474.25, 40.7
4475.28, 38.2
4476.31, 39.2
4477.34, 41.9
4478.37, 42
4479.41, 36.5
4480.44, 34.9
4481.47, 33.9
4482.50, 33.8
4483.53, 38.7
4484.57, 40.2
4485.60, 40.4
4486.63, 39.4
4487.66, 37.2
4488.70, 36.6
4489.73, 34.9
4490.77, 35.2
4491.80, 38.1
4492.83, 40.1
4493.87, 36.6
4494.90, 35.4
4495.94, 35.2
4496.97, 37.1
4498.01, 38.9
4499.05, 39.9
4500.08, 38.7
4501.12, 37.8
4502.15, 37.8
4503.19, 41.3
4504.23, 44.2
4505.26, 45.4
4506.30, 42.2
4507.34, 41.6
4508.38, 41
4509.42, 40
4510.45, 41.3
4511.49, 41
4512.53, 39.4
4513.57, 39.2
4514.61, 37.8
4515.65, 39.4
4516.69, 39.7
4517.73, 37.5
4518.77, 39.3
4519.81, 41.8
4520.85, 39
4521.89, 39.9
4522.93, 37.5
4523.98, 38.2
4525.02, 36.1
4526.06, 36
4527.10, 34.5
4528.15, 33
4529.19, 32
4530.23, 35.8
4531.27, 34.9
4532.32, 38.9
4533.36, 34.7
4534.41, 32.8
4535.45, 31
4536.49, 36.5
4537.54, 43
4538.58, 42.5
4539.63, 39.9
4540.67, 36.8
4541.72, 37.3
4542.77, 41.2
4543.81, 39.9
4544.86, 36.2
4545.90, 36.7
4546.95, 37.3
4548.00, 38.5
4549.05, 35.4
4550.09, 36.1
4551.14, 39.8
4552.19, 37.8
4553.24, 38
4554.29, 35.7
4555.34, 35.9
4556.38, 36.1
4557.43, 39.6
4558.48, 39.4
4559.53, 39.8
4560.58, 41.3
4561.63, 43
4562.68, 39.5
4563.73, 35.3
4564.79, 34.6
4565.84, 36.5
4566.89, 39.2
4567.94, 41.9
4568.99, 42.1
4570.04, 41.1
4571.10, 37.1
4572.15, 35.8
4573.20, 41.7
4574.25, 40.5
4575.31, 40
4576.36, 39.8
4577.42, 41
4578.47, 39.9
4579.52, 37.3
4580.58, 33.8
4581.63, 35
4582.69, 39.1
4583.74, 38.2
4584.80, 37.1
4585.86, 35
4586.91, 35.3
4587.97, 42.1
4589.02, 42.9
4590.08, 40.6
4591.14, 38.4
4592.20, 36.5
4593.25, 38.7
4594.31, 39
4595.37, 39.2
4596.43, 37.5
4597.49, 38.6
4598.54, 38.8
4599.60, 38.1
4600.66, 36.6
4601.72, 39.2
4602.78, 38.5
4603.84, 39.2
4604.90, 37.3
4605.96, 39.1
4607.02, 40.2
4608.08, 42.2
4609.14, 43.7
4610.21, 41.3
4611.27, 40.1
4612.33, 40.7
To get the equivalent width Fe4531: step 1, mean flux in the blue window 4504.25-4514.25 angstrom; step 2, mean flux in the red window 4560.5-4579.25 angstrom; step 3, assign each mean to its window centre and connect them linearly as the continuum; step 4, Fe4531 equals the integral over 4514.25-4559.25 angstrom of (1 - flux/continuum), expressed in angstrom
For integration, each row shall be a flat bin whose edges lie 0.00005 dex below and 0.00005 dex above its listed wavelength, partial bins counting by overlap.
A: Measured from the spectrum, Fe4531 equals 3.4 angstrom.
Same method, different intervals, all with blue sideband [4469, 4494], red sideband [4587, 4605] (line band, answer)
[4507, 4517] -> -0.5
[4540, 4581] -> 0.0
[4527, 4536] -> 0.9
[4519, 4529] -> 0.2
